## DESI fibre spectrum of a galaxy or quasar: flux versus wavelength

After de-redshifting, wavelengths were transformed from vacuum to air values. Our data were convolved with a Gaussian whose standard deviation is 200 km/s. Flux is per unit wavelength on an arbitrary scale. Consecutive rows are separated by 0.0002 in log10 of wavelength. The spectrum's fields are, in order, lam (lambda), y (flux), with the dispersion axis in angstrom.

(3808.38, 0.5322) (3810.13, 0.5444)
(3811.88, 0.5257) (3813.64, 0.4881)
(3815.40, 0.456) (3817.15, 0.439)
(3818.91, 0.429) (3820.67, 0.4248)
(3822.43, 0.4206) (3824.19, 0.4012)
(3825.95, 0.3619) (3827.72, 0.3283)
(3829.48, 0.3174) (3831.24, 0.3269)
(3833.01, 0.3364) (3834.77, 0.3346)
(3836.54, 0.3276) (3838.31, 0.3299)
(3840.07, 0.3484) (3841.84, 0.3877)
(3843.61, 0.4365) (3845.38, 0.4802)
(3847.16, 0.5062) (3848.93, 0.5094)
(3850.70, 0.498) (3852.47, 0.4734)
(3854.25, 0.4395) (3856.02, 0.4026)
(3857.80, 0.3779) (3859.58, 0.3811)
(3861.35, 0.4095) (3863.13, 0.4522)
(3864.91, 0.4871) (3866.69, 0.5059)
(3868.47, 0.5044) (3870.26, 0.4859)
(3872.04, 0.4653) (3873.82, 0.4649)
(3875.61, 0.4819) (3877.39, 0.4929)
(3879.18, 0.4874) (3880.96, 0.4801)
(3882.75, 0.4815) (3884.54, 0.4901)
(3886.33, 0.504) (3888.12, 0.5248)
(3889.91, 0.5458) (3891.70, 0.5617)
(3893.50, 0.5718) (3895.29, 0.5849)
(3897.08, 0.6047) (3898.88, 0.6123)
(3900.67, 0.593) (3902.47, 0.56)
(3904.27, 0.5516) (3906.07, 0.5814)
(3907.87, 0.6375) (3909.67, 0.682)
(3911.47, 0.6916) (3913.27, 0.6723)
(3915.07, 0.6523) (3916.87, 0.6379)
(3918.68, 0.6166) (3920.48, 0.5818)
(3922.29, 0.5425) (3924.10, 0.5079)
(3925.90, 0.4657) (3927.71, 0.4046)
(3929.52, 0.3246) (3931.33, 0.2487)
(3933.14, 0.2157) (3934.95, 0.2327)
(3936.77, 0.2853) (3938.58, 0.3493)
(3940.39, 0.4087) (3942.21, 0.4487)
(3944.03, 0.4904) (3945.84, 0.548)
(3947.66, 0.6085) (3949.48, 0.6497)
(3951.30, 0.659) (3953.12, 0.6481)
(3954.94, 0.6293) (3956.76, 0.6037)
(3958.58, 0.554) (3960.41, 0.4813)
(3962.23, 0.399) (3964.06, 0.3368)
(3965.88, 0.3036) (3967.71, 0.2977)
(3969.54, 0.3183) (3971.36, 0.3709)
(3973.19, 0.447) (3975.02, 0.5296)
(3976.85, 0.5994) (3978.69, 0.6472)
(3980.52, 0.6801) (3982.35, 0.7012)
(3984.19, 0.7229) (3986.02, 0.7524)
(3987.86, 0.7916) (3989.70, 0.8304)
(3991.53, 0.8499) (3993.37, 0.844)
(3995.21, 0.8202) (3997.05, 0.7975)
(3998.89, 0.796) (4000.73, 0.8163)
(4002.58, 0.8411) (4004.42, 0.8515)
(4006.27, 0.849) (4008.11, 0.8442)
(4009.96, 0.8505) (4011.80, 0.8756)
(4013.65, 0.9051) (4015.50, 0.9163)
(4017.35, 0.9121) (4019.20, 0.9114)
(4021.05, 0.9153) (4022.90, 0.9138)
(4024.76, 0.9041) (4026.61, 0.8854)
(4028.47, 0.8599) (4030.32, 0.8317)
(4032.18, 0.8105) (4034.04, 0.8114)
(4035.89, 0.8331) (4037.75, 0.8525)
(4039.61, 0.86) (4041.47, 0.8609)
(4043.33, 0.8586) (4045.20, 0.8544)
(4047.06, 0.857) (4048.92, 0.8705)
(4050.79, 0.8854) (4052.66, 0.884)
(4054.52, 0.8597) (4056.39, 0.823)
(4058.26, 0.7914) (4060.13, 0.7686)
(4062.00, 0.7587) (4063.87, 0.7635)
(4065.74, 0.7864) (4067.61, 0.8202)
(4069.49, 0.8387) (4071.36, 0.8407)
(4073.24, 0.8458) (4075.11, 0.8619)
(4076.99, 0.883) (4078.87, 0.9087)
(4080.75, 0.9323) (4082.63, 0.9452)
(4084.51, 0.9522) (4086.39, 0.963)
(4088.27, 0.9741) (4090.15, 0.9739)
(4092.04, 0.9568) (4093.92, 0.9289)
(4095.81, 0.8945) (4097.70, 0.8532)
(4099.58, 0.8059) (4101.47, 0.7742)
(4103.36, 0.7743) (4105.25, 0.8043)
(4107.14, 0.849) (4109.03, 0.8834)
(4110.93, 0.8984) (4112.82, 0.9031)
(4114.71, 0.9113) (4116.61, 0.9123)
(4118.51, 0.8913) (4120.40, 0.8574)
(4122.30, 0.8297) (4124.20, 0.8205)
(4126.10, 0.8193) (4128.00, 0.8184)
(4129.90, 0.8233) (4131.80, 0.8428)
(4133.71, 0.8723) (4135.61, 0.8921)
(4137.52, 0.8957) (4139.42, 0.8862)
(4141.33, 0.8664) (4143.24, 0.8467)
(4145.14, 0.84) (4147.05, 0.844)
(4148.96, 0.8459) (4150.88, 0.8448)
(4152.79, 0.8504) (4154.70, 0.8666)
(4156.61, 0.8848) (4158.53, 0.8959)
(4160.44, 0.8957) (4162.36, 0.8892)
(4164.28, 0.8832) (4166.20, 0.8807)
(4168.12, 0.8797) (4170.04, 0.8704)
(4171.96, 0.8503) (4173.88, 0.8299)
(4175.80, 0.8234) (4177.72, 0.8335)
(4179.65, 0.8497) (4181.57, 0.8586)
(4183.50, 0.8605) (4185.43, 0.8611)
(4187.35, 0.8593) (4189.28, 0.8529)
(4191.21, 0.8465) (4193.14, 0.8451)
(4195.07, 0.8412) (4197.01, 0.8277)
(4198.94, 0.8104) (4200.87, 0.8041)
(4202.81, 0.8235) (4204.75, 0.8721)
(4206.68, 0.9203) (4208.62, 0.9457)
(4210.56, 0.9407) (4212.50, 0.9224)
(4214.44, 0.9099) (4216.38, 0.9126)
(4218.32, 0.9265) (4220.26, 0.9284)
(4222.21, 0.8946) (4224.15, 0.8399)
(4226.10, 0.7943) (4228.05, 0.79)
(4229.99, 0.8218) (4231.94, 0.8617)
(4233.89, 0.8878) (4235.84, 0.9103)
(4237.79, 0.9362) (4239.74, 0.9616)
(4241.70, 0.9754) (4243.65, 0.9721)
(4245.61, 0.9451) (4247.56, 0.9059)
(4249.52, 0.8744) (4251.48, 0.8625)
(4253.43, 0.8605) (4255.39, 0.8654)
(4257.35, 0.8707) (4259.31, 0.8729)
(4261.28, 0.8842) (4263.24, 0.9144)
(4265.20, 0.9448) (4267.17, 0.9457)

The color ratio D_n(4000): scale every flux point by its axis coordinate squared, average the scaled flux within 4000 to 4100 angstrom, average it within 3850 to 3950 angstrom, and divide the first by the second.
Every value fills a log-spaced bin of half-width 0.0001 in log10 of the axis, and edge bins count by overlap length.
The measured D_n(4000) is 1.9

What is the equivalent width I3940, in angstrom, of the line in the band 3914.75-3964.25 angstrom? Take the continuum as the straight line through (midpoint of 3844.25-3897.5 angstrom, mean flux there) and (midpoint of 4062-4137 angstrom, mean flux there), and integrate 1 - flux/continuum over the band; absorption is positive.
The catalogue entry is 9.70 angstrom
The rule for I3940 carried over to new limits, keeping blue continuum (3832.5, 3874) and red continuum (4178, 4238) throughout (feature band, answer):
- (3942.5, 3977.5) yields 4.0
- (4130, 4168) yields -3.5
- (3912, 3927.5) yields -2.0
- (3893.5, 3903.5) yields -2.1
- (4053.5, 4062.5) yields -1.6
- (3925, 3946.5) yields 6.7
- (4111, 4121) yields -1.9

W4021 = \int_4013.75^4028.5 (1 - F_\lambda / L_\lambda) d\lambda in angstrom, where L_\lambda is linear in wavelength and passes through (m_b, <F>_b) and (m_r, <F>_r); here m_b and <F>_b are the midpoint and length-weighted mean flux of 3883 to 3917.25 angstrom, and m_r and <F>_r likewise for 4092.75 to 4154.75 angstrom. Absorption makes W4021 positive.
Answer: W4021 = -3.4 angstrom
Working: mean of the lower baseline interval 0.59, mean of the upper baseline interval 0.856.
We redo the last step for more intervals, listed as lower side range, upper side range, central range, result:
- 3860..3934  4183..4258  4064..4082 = -3.5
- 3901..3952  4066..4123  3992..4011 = -4.4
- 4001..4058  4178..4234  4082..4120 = -1.2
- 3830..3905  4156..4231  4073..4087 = -3.6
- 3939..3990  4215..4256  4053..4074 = -4.3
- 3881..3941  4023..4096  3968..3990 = 2.5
